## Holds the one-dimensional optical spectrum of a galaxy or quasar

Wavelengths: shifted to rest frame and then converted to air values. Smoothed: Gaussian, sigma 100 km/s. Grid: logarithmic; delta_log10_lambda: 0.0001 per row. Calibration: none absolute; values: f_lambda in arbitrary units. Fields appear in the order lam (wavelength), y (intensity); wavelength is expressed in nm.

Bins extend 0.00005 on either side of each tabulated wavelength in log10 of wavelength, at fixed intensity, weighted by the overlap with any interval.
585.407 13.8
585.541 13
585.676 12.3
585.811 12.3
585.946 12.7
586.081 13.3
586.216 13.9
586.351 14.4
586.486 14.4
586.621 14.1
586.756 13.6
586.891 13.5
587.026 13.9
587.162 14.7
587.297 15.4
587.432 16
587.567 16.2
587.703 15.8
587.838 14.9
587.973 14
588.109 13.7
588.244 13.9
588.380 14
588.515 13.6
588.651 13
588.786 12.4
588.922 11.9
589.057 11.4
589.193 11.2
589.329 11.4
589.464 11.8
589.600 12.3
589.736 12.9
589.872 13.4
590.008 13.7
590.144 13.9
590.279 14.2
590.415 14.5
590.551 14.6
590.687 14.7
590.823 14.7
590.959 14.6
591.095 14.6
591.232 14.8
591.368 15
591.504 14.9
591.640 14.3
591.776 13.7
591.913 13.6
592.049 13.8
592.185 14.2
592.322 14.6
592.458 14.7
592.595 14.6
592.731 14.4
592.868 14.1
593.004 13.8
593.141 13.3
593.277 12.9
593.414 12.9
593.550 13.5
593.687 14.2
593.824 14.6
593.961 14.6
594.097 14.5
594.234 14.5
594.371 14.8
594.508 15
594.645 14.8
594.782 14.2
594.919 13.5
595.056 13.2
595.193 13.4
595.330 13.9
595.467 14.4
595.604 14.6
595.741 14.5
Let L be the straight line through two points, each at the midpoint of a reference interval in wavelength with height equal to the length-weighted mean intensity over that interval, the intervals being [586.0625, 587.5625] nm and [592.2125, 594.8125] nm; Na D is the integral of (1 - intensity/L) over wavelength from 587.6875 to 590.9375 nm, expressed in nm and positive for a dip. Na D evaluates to 0.213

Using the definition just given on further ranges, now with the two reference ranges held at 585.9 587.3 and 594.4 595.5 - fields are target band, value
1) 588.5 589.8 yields 0.17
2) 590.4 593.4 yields -0.05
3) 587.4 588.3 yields -0.06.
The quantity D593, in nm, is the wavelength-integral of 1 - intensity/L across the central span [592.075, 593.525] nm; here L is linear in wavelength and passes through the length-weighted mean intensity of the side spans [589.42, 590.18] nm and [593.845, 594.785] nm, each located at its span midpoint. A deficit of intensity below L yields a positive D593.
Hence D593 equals 0.02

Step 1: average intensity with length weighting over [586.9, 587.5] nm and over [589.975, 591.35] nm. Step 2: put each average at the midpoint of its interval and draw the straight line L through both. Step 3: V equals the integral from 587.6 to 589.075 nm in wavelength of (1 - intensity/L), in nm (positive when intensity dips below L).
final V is 0.11 nm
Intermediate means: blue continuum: 14.9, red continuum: 14.5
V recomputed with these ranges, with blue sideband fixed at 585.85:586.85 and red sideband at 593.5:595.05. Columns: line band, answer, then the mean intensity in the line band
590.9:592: -0.02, 14.4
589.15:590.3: 0.10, 12.7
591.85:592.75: -0.01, 14.3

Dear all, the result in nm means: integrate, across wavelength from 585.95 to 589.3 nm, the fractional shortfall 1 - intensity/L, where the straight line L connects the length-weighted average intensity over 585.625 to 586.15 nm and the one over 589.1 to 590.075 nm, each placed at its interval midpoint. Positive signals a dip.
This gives -0.35 nm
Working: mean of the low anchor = 12.7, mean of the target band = 13.8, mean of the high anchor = 12.3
